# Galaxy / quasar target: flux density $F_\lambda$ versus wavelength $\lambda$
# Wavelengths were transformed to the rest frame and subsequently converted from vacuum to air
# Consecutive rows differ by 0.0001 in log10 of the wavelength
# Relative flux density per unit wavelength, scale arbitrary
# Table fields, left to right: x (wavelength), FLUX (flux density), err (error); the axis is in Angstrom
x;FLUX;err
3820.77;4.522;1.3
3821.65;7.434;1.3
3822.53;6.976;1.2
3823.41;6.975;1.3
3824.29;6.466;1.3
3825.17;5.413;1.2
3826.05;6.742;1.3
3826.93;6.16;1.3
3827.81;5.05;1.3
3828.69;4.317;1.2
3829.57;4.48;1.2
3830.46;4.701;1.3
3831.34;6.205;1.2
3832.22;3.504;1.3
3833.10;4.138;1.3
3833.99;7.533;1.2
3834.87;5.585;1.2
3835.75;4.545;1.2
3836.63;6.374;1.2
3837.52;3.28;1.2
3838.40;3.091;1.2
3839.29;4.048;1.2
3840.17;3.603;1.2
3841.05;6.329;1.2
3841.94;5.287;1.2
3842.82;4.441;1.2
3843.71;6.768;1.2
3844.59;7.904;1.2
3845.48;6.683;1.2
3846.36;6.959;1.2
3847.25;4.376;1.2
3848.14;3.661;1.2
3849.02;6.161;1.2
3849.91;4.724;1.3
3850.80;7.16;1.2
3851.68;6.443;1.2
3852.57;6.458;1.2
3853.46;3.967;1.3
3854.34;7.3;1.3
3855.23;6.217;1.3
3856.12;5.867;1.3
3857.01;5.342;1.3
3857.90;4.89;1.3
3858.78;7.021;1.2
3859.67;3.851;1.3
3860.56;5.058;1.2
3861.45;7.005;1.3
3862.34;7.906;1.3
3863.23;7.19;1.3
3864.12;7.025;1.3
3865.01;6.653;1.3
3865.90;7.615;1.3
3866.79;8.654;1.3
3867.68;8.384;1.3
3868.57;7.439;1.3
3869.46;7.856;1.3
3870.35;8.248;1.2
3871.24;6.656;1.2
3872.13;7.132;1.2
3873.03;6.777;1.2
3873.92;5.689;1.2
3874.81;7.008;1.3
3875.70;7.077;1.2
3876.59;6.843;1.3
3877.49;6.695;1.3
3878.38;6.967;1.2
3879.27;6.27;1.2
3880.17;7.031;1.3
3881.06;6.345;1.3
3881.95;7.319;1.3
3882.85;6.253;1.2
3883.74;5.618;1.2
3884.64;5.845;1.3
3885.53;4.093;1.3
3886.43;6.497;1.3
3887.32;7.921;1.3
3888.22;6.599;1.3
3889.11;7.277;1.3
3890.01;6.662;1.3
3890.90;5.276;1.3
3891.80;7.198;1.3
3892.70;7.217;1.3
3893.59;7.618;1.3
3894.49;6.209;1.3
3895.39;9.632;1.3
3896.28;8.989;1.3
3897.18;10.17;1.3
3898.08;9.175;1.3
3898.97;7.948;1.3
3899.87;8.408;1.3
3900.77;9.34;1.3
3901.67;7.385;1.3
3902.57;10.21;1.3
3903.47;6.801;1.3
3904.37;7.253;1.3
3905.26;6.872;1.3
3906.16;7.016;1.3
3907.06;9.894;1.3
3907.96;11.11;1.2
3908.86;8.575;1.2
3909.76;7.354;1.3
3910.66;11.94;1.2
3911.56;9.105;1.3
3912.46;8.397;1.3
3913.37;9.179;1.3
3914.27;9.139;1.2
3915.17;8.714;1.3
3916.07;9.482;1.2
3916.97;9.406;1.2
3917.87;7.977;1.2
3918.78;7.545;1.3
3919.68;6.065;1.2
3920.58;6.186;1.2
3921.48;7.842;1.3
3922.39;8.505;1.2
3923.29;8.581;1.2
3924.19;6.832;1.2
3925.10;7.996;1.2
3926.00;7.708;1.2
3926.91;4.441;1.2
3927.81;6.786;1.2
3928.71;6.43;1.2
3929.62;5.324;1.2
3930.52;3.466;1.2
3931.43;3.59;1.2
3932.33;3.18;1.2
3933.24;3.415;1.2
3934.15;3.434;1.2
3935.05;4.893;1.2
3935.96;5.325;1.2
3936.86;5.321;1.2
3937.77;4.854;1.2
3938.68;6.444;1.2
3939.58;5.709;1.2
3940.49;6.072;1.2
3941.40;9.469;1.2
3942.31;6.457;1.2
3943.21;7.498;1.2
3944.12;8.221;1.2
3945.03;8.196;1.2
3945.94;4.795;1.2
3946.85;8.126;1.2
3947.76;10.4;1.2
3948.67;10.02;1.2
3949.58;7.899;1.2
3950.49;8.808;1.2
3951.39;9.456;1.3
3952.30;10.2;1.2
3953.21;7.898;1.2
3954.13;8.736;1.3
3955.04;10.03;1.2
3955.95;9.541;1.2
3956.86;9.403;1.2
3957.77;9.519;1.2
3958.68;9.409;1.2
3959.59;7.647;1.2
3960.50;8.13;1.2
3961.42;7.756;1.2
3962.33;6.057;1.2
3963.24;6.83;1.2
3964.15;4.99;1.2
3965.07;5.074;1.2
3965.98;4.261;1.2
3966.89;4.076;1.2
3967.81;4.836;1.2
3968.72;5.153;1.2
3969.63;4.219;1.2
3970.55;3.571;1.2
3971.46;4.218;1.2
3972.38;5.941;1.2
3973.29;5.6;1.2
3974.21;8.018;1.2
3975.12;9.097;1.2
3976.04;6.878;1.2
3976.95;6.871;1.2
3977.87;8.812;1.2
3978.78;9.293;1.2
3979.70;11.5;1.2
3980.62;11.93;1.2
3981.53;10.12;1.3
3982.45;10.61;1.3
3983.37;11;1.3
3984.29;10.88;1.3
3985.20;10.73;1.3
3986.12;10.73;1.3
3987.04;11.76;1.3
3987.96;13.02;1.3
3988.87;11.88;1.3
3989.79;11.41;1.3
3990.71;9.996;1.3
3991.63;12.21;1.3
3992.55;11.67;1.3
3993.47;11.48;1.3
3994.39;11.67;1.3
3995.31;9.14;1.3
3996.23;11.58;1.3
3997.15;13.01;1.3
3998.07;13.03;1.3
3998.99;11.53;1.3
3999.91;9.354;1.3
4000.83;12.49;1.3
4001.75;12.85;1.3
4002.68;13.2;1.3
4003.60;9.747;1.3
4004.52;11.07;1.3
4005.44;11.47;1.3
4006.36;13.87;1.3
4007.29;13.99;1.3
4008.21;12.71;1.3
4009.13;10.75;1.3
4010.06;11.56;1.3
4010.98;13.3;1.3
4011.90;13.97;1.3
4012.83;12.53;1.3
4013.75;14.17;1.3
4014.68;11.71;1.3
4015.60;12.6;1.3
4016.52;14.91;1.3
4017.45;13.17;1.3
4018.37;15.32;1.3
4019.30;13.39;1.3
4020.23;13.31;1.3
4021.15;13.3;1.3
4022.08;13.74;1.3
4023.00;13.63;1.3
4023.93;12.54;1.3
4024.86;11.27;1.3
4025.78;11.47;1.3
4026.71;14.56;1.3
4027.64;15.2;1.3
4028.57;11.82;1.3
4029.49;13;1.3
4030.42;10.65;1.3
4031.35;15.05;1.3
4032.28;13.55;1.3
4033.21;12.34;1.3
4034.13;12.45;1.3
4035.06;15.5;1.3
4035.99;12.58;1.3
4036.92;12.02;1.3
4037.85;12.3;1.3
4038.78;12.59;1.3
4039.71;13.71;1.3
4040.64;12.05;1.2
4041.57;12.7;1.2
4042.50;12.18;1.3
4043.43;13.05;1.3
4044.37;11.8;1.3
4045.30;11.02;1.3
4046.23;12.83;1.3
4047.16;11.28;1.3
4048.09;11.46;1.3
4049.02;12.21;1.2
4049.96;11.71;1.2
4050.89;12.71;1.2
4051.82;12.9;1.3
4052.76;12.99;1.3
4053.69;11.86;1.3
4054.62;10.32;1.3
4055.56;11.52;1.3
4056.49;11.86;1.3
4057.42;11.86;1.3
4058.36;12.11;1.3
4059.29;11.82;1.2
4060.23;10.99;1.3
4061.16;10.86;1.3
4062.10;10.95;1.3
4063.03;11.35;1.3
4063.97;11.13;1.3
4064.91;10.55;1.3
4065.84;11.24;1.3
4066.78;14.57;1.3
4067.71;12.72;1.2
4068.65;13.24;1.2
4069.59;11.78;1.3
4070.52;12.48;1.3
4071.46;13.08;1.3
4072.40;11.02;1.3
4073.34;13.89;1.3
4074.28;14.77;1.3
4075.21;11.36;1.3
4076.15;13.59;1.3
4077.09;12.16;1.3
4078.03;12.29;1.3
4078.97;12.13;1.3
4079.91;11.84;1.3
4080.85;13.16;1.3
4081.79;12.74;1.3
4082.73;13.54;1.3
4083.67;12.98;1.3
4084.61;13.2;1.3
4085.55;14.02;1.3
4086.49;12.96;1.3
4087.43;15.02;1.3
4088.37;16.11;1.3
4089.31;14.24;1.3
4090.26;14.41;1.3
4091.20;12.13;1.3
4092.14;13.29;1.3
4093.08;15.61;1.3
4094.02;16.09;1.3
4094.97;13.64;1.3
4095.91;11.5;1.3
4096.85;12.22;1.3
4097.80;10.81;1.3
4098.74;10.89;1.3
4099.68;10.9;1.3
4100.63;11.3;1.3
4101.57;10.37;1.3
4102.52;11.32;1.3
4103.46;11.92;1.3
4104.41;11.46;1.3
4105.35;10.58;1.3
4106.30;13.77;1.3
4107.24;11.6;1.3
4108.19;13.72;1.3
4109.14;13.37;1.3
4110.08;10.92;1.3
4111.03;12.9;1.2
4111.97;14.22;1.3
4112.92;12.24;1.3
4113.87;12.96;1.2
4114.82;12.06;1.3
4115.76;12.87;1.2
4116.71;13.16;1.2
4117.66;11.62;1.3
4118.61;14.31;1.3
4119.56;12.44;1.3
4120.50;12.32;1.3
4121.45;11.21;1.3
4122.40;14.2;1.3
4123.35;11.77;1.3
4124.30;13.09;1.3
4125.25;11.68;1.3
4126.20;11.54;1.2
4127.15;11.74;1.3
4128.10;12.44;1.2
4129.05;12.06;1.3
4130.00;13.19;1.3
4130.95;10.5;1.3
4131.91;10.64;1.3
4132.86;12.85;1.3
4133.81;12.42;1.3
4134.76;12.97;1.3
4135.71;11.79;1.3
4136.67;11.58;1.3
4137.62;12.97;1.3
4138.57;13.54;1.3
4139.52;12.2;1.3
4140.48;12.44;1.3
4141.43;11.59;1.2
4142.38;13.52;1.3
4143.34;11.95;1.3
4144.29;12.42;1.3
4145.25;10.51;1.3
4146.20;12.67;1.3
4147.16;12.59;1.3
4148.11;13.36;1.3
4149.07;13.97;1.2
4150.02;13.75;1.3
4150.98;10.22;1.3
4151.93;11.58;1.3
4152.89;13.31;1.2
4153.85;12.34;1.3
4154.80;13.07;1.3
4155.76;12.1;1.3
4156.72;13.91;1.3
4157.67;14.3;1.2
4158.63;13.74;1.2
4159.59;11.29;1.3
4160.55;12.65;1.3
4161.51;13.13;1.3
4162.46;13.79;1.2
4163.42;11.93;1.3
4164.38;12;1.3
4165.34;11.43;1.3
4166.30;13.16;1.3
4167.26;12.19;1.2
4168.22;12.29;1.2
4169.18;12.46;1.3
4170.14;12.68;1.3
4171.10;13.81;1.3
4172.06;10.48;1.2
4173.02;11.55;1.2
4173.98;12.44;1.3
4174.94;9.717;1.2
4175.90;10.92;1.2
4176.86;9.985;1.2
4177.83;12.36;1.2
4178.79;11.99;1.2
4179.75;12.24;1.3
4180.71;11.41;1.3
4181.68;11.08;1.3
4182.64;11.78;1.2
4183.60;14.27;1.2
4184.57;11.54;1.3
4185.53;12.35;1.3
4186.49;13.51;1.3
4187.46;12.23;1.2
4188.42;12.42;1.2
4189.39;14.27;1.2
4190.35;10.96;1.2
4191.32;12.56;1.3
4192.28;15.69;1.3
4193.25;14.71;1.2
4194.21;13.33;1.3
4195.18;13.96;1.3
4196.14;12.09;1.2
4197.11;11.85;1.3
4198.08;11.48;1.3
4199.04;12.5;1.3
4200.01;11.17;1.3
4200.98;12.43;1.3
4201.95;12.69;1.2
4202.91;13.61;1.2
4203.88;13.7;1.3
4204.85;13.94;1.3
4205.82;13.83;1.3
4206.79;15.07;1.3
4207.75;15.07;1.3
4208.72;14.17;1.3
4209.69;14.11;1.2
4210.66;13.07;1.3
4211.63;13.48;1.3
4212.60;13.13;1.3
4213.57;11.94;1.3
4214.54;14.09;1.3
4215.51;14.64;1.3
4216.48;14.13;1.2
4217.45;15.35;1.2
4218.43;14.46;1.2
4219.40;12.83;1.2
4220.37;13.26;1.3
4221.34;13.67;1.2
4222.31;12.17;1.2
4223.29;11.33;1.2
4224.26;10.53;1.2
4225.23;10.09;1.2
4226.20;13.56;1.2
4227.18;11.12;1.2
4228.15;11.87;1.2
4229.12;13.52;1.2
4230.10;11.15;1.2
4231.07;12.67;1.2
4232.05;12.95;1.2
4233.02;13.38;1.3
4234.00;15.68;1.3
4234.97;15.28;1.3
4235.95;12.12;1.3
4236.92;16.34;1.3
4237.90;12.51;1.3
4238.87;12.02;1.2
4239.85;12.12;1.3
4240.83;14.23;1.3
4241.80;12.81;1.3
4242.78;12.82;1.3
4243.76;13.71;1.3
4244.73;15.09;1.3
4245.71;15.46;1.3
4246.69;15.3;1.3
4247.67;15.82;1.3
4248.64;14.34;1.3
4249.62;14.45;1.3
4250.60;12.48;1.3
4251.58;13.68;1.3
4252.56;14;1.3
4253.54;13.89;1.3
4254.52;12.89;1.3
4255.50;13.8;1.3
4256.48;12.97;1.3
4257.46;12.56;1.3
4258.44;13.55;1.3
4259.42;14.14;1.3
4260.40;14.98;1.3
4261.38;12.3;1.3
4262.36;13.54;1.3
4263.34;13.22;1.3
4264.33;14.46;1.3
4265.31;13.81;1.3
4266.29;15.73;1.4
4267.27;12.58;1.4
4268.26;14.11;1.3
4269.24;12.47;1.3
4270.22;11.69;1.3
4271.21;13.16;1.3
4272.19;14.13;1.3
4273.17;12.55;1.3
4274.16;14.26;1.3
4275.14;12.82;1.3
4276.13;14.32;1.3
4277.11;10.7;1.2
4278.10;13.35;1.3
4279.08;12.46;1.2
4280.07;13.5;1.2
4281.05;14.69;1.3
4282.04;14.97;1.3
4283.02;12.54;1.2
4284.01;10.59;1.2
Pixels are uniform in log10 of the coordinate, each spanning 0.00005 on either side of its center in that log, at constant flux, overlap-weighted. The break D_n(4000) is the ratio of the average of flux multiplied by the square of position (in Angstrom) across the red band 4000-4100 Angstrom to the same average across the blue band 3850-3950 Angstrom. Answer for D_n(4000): 1.9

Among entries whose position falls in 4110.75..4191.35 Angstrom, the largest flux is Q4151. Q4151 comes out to 14.31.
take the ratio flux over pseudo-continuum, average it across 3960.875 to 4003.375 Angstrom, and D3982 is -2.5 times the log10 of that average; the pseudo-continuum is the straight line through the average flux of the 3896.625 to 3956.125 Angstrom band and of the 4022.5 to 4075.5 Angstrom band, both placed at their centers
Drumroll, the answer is 0.08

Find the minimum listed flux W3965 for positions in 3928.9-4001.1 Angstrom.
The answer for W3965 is 3.18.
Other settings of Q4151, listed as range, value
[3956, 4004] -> 13.2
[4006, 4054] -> 15.5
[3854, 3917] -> 11.94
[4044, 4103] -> 16.11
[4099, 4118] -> 14.22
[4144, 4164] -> 14.3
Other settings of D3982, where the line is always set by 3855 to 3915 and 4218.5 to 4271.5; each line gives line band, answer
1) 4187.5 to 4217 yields -0.06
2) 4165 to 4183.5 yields 0.03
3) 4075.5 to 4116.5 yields -0.17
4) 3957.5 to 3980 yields 0.30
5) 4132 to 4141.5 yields -0.08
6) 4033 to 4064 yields -0.20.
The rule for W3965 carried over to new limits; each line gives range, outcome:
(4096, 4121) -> 10.37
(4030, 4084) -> 10.32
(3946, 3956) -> 7.898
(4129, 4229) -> 9.717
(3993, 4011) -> 9.14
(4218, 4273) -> 10.09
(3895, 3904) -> 6.801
